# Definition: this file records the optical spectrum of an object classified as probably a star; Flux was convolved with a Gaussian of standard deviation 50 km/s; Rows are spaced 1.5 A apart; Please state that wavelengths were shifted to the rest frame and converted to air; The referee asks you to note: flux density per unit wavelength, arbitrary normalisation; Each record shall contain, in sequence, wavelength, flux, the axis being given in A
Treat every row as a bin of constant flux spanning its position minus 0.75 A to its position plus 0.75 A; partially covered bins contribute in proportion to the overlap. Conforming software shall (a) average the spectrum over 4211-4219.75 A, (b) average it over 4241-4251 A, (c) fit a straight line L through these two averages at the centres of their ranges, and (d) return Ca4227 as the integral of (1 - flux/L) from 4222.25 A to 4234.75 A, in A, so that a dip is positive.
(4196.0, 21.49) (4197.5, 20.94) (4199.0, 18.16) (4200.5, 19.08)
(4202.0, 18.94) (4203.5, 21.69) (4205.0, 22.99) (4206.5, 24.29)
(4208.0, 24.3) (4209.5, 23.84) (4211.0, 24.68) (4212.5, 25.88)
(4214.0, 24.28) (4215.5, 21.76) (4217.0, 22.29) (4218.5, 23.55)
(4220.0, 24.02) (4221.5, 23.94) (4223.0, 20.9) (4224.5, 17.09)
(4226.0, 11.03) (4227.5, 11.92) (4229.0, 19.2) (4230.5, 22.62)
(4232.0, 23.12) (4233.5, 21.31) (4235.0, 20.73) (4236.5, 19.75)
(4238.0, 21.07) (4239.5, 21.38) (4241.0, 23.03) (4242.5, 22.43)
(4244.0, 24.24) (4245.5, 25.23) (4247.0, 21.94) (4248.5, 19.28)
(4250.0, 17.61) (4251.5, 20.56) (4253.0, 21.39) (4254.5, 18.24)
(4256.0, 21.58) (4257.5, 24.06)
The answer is 2.4 A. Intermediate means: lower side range 23.7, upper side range 21.9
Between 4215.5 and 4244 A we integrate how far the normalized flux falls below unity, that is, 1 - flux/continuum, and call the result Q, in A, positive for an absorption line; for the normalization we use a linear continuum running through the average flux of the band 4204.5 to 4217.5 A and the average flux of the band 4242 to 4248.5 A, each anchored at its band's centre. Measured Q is 3.3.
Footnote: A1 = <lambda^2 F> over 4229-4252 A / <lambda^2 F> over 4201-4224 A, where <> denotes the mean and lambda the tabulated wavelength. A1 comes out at 0.95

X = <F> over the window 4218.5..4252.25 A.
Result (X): 20.6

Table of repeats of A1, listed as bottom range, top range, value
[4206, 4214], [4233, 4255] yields 0.88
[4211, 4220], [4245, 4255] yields 0.88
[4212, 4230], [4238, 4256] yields 1.06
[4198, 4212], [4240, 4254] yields 1.00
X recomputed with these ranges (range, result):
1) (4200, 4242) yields 21.4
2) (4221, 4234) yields 18.9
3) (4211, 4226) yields 22.2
